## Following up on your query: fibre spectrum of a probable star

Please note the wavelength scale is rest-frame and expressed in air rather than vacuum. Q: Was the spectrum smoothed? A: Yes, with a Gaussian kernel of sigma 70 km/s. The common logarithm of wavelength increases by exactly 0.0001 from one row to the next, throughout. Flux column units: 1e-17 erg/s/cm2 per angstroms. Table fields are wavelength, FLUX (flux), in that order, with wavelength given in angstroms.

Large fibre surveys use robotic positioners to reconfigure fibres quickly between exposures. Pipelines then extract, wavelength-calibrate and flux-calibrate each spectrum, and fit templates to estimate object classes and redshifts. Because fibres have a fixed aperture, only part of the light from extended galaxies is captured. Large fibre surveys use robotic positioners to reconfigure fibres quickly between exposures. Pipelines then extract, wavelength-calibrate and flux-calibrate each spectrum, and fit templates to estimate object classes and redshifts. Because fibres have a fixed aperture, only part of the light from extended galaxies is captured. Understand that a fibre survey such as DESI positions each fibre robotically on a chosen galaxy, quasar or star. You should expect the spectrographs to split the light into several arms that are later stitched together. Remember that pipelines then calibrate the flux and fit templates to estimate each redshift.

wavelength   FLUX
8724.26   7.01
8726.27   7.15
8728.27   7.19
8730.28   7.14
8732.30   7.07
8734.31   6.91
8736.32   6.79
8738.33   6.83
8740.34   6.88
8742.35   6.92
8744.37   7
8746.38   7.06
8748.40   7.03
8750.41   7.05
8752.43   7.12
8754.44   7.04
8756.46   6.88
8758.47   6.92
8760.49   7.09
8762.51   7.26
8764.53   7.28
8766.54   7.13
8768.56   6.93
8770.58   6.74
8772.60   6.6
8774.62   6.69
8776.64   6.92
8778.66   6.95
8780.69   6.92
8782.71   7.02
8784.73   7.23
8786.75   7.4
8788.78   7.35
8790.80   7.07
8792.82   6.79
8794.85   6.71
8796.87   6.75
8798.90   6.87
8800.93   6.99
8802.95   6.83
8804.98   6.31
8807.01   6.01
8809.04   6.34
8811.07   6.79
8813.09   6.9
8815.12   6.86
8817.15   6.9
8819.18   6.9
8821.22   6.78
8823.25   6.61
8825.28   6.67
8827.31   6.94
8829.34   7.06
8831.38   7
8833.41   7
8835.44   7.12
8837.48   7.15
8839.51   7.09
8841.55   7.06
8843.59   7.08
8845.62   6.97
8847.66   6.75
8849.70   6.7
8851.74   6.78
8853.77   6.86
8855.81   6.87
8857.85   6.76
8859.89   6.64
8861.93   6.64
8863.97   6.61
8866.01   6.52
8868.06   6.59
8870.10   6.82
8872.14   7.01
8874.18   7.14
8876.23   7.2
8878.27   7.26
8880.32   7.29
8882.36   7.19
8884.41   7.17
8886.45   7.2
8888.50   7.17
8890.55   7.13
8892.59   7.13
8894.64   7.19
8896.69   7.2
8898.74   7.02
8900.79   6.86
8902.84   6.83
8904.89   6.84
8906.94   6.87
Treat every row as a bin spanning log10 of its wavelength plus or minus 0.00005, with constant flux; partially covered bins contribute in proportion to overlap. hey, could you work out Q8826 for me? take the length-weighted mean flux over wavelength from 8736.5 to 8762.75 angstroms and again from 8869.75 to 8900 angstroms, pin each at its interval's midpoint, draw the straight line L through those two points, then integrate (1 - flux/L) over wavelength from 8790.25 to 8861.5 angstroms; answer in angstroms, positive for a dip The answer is 2.6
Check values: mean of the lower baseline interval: 6.99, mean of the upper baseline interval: 7.15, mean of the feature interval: 6.82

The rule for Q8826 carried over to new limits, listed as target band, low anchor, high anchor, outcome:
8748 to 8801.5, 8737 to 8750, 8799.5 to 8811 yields -2.0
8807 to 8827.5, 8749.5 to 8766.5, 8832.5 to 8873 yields 0.6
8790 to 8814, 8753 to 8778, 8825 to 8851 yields 0.9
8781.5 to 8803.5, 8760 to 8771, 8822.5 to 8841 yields 0.1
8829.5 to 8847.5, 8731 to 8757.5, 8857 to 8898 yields -0.1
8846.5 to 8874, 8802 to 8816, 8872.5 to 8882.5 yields 1.2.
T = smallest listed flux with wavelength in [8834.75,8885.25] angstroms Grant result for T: 6.52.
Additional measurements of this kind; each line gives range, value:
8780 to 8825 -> 6.01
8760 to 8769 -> 6.93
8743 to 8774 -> 6.6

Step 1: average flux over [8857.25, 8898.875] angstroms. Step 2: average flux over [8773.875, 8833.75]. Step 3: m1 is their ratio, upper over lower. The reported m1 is 1.0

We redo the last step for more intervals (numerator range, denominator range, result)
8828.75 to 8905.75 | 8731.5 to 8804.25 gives 1.00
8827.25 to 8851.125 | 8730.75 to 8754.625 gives 1.00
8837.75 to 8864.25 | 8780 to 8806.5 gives 0.99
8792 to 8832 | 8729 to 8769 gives 0.96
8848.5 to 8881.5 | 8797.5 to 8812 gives 1.04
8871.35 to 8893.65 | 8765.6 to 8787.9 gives 1.03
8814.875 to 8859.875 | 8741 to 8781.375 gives 0.99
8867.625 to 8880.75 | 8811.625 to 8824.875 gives 1.03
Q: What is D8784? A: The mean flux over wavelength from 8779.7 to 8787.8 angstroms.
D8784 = 7.14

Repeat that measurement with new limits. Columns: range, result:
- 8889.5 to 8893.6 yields 7.14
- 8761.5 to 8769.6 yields 7.15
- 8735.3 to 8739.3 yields 6.82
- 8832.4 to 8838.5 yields 7.09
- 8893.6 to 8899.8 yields 7.13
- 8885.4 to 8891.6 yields 7.17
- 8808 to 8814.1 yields 6.68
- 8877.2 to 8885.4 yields 7.23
